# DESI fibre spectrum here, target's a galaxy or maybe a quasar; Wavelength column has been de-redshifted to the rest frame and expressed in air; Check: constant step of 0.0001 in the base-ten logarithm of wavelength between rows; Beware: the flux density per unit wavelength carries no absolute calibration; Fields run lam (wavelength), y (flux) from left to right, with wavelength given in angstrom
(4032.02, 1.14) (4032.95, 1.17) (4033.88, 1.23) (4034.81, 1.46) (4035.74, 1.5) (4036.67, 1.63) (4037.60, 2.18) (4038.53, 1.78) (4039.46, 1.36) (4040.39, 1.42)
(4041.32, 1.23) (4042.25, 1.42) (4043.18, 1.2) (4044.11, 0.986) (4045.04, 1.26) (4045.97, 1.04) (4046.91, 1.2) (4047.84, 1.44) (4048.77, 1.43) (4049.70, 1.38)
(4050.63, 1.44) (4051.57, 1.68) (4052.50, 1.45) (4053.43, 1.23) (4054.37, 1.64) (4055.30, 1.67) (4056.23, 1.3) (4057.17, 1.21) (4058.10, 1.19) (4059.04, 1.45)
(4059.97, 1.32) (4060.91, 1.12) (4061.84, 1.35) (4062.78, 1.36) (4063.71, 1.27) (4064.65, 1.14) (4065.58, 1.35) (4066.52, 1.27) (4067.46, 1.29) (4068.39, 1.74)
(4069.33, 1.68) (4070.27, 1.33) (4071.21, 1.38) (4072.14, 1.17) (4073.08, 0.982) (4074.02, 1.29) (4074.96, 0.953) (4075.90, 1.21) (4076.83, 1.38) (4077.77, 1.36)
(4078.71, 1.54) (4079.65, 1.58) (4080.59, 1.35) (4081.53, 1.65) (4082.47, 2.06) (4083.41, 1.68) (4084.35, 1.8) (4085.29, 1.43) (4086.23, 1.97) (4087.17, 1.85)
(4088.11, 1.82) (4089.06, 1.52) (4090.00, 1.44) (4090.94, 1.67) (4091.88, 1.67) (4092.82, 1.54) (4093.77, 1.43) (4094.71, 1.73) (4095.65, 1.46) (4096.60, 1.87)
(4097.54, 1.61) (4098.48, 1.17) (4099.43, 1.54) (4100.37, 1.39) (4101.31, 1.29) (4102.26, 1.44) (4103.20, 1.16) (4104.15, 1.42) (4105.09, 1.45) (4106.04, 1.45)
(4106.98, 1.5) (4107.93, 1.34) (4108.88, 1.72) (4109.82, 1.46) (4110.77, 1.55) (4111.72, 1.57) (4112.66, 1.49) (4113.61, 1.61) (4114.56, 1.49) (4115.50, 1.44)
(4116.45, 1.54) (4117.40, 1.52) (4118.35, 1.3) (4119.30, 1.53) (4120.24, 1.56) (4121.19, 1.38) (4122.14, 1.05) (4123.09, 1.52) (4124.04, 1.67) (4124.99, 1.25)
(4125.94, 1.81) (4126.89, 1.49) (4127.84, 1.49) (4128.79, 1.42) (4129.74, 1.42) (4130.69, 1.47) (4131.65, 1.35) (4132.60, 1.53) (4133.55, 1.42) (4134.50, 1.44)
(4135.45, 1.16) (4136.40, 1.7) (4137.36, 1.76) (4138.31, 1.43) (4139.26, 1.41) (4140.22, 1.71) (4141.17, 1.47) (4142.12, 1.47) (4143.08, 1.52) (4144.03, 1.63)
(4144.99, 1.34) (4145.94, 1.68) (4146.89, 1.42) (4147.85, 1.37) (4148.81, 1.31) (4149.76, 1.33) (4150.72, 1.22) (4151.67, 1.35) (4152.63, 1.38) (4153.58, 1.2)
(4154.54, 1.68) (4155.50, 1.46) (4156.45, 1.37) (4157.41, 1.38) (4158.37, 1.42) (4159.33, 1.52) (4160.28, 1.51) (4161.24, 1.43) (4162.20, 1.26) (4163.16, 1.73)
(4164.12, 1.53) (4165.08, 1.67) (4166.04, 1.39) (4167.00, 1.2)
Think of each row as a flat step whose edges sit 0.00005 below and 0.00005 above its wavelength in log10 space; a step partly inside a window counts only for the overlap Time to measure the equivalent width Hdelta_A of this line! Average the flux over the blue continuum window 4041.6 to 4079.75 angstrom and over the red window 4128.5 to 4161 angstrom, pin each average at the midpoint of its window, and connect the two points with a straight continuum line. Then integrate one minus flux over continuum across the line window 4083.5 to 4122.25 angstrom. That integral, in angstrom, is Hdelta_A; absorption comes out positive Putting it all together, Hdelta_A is -3.7 angstrom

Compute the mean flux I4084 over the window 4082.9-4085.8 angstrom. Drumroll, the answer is 1.65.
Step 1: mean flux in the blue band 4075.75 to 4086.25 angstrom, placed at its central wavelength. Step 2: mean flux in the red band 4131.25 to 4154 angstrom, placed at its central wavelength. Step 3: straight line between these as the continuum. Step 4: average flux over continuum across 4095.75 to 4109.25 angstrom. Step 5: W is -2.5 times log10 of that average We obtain 0.06 mag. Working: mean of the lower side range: 1.58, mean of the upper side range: 1.44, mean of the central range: 1.45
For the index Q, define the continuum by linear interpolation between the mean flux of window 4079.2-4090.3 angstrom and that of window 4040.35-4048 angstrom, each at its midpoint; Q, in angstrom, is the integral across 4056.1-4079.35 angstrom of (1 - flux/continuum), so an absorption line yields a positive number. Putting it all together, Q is 2.8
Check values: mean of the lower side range 1.23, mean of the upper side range 1.68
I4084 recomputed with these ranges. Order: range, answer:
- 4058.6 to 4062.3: 1.31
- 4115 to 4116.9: 1.49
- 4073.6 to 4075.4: 1.12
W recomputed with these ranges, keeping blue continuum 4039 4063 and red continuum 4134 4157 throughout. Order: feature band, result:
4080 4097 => -0.20 mag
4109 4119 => -0.07 mag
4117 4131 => -0.03 mag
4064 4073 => 0.00 mag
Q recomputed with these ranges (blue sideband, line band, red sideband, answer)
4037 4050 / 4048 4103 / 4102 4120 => -1.1 angstrom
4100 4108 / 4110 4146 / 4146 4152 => -3.1 angstrom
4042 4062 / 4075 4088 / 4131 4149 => -1.9 angstrom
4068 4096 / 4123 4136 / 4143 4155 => -0.1 angstrom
